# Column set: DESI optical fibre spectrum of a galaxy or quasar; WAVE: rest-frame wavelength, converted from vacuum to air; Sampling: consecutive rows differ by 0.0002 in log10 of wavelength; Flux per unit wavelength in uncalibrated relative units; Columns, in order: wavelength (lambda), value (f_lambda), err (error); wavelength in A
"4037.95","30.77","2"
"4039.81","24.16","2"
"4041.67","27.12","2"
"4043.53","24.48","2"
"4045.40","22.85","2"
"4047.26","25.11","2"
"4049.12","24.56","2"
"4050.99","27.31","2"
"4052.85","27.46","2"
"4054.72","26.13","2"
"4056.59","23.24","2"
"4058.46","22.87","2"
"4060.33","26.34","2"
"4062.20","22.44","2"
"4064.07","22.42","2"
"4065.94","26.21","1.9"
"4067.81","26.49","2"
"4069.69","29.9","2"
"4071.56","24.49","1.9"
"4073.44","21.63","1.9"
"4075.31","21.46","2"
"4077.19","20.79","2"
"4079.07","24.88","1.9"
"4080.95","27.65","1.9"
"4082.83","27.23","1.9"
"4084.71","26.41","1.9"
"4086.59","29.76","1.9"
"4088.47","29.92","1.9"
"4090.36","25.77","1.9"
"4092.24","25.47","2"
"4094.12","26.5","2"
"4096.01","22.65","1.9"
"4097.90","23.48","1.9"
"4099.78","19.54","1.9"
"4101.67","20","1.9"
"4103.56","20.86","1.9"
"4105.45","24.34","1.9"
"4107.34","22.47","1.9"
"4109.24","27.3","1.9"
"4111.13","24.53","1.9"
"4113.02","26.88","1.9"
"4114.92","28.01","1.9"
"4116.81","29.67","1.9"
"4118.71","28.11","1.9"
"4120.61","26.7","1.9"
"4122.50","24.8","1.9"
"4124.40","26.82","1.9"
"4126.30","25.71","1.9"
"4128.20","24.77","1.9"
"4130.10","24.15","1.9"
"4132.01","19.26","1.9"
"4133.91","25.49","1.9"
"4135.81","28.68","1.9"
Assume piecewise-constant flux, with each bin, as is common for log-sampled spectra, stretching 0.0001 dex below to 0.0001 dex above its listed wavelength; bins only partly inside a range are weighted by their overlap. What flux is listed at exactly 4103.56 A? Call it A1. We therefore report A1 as 20.86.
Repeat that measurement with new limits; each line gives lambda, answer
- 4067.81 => 26.49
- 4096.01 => 22.65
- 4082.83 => 27.23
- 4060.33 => 26.34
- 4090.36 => 25.77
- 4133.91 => 25.49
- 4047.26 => 25.11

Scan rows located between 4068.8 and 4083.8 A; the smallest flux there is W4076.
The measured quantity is 20.79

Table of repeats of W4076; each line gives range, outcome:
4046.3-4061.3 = 22.87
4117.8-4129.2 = 24.77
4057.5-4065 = 22.42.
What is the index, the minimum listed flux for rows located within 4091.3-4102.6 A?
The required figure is 19.54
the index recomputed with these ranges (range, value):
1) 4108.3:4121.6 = 24.53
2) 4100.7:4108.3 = 20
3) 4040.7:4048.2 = 22.85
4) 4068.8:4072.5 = 24.49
